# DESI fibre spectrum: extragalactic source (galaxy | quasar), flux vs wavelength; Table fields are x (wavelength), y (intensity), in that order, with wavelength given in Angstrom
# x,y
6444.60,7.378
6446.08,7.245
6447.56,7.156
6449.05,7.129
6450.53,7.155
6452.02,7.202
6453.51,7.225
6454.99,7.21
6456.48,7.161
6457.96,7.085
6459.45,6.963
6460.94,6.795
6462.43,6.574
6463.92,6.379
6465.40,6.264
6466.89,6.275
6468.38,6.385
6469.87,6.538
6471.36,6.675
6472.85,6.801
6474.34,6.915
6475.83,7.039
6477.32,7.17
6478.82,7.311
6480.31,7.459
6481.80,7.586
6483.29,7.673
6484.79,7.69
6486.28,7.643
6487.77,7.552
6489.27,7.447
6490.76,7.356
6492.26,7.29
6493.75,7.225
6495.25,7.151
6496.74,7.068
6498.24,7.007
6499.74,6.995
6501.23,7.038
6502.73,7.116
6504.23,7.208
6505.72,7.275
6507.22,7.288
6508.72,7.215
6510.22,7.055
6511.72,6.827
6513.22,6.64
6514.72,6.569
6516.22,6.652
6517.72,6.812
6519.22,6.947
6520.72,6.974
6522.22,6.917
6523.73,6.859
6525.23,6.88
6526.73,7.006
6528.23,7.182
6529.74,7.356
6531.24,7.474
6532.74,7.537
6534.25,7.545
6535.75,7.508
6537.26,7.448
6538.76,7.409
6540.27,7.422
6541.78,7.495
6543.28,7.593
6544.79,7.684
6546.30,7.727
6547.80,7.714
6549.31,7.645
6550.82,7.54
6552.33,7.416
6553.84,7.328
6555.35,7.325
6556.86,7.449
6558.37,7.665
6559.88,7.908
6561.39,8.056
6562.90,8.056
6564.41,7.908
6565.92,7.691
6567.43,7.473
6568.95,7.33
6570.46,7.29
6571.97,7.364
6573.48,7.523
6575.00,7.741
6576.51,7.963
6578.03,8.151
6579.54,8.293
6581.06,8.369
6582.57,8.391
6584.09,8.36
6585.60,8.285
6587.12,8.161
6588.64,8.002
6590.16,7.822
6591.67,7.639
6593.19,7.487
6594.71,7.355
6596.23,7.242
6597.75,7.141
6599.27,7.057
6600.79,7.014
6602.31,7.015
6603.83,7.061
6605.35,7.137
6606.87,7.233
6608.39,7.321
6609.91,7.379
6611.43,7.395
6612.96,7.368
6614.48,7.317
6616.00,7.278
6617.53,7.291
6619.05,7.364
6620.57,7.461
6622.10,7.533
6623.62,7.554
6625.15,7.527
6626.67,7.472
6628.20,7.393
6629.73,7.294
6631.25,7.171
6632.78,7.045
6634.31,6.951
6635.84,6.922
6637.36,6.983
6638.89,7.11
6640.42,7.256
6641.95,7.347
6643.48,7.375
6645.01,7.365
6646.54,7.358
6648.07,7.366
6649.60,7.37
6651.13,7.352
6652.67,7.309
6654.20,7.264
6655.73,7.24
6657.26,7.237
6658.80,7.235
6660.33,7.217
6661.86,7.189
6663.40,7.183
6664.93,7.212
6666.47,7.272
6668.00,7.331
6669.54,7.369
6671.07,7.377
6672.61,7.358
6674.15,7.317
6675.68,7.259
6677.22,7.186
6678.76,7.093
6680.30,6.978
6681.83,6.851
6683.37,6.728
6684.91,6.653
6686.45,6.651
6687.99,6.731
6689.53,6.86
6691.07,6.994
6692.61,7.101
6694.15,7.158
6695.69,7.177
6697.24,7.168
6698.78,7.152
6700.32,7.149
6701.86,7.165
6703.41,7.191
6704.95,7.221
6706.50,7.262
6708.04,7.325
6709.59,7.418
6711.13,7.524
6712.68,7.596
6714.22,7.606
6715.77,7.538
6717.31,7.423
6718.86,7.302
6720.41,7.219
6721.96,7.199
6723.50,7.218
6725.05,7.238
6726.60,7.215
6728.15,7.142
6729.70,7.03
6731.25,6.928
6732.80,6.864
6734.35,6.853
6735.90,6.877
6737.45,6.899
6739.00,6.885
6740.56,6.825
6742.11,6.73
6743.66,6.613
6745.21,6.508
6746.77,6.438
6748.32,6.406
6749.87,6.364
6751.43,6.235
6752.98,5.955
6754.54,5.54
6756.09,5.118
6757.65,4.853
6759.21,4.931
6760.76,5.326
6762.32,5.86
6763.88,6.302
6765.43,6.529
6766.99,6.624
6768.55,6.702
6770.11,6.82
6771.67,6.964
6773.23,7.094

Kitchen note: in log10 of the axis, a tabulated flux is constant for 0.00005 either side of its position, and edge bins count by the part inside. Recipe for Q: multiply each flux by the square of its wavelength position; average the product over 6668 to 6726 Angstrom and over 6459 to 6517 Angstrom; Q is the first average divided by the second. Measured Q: 1.09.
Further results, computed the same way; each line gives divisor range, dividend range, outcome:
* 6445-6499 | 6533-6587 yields 1.12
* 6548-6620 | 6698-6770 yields 0.93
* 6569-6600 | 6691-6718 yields 0.97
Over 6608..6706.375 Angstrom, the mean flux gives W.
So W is 7.21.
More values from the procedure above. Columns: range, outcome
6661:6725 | 7.19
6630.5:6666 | 7.22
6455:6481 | 6.82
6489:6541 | 7.13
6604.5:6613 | 7.3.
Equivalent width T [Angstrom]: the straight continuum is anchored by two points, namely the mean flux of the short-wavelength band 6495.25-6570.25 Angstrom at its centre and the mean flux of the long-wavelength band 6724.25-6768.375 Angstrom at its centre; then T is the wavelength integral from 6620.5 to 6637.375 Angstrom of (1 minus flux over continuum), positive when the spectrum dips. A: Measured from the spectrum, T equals -0.9 Angstrom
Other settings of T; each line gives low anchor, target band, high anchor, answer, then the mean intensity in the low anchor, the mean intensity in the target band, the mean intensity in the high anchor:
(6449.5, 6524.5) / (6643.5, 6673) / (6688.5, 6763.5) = -1.8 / 7.03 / 7.3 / 6.8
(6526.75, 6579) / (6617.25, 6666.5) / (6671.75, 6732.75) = 0.3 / 7.58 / 7.28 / 7.16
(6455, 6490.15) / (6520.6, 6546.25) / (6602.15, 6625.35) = -0.6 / 7.02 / 7.33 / 7.33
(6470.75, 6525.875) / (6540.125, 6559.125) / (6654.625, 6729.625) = -1.1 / 7.12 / 7.54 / 7.19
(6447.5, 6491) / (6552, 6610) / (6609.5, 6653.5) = -3.2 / 7.06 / 7.63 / 7.31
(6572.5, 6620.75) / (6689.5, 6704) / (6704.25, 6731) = 0.5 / 7.58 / 7.12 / 7.31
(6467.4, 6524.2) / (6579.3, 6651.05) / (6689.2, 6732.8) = -2.7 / 7.09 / 7.43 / 7.23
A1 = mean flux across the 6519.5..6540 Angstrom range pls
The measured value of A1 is 7.24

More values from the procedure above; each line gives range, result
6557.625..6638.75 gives 7.53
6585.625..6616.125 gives 7.39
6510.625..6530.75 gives 6.9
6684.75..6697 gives 6.94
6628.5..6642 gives 7.12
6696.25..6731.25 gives 7.28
